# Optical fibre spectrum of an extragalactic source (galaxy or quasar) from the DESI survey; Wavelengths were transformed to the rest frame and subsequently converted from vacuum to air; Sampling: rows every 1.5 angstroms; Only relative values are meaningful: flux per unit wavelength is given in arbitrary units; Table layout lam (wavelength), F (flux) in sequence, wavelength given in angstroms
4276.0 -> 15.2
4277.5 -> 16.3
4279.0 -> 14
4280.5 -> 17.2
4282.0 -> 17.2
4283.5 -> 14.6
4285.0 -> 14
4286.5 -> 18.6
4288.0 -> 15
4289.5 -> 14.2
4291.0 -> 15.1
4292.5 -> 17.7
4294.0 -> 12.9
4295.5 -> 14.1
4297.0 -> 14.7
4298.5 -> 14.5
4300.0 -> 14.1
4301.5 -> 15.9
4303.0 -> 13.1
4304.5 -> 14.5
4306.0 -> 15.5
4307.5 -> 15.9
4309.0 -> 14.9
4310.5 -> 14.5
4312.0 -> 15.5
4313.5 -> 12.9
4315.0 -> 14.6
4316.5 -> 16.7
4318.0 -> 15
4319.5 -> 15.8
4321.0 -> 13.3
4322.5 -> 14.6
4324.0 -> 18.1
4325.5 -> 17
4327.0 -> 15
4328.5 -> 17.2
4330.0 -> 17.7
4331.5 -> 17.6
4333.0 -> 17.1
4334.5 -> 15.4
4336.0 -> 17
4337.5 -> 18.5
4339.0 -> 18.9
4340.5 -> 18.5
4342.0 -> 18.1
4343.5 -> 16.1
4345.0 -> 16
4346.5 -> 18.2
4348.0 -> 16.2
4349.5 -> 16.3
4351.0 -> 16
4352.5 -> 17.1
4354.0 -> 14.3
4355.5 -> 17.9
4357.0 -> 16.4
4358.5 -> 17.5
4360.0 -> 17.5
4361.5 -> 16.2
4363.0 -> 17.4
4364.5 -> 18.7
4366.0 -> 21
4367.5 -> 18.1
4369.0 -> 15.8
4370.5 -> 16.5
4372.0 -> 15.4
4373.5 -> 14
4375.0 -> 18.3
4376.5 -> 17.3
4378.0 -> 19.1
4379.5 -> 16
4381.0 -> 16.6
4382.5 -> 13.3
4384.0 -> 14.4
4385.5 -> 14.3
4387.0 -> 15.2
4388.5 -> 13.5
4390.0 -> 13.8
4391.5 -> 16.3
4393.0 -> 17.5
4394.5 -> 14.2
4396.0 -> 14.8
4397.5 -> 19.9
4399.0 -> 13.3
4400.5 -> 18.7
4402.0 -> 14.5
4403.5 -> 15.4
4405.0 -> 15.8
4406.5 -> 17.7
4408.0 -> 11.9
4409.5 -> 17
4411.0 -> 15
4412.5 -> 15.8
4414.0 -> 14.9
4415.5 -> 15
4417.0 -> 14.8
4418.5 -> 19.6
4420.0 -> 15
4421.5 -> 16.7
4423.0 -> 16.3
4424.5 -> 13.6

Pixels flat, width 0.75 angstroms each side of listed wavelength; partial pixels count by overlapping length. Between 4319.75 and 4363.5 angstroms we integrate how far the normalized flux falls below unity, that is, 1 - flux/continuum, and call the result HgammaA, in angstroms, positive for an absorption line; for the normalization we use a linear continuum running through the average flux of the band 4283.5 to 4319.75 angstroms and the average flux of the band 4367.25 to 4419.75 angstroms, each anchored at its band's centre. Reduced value -4.2 angstroms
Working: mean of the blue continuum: 15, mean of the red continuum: 15.8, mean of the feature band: 16.8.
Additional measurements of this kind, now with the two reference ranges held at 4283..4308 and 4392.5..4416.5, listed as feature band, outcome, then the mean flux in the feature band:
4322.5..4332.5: -1.15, 16.9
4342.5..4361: -1.58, 16.6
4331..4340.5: -1.42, 17.5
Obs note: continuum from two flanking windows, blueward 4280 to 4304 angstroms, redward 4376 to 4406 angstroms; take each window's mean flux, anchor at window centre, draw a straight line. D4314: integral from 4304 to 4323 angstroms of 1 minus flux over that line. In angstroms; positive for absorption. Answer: 0.5 angstroms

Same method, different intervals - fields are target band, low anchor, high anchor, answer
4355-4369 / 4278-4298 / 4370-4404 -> -1.88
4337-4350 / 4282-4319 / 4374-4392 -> -1.78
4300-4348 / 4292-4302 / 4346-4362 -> -1.21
